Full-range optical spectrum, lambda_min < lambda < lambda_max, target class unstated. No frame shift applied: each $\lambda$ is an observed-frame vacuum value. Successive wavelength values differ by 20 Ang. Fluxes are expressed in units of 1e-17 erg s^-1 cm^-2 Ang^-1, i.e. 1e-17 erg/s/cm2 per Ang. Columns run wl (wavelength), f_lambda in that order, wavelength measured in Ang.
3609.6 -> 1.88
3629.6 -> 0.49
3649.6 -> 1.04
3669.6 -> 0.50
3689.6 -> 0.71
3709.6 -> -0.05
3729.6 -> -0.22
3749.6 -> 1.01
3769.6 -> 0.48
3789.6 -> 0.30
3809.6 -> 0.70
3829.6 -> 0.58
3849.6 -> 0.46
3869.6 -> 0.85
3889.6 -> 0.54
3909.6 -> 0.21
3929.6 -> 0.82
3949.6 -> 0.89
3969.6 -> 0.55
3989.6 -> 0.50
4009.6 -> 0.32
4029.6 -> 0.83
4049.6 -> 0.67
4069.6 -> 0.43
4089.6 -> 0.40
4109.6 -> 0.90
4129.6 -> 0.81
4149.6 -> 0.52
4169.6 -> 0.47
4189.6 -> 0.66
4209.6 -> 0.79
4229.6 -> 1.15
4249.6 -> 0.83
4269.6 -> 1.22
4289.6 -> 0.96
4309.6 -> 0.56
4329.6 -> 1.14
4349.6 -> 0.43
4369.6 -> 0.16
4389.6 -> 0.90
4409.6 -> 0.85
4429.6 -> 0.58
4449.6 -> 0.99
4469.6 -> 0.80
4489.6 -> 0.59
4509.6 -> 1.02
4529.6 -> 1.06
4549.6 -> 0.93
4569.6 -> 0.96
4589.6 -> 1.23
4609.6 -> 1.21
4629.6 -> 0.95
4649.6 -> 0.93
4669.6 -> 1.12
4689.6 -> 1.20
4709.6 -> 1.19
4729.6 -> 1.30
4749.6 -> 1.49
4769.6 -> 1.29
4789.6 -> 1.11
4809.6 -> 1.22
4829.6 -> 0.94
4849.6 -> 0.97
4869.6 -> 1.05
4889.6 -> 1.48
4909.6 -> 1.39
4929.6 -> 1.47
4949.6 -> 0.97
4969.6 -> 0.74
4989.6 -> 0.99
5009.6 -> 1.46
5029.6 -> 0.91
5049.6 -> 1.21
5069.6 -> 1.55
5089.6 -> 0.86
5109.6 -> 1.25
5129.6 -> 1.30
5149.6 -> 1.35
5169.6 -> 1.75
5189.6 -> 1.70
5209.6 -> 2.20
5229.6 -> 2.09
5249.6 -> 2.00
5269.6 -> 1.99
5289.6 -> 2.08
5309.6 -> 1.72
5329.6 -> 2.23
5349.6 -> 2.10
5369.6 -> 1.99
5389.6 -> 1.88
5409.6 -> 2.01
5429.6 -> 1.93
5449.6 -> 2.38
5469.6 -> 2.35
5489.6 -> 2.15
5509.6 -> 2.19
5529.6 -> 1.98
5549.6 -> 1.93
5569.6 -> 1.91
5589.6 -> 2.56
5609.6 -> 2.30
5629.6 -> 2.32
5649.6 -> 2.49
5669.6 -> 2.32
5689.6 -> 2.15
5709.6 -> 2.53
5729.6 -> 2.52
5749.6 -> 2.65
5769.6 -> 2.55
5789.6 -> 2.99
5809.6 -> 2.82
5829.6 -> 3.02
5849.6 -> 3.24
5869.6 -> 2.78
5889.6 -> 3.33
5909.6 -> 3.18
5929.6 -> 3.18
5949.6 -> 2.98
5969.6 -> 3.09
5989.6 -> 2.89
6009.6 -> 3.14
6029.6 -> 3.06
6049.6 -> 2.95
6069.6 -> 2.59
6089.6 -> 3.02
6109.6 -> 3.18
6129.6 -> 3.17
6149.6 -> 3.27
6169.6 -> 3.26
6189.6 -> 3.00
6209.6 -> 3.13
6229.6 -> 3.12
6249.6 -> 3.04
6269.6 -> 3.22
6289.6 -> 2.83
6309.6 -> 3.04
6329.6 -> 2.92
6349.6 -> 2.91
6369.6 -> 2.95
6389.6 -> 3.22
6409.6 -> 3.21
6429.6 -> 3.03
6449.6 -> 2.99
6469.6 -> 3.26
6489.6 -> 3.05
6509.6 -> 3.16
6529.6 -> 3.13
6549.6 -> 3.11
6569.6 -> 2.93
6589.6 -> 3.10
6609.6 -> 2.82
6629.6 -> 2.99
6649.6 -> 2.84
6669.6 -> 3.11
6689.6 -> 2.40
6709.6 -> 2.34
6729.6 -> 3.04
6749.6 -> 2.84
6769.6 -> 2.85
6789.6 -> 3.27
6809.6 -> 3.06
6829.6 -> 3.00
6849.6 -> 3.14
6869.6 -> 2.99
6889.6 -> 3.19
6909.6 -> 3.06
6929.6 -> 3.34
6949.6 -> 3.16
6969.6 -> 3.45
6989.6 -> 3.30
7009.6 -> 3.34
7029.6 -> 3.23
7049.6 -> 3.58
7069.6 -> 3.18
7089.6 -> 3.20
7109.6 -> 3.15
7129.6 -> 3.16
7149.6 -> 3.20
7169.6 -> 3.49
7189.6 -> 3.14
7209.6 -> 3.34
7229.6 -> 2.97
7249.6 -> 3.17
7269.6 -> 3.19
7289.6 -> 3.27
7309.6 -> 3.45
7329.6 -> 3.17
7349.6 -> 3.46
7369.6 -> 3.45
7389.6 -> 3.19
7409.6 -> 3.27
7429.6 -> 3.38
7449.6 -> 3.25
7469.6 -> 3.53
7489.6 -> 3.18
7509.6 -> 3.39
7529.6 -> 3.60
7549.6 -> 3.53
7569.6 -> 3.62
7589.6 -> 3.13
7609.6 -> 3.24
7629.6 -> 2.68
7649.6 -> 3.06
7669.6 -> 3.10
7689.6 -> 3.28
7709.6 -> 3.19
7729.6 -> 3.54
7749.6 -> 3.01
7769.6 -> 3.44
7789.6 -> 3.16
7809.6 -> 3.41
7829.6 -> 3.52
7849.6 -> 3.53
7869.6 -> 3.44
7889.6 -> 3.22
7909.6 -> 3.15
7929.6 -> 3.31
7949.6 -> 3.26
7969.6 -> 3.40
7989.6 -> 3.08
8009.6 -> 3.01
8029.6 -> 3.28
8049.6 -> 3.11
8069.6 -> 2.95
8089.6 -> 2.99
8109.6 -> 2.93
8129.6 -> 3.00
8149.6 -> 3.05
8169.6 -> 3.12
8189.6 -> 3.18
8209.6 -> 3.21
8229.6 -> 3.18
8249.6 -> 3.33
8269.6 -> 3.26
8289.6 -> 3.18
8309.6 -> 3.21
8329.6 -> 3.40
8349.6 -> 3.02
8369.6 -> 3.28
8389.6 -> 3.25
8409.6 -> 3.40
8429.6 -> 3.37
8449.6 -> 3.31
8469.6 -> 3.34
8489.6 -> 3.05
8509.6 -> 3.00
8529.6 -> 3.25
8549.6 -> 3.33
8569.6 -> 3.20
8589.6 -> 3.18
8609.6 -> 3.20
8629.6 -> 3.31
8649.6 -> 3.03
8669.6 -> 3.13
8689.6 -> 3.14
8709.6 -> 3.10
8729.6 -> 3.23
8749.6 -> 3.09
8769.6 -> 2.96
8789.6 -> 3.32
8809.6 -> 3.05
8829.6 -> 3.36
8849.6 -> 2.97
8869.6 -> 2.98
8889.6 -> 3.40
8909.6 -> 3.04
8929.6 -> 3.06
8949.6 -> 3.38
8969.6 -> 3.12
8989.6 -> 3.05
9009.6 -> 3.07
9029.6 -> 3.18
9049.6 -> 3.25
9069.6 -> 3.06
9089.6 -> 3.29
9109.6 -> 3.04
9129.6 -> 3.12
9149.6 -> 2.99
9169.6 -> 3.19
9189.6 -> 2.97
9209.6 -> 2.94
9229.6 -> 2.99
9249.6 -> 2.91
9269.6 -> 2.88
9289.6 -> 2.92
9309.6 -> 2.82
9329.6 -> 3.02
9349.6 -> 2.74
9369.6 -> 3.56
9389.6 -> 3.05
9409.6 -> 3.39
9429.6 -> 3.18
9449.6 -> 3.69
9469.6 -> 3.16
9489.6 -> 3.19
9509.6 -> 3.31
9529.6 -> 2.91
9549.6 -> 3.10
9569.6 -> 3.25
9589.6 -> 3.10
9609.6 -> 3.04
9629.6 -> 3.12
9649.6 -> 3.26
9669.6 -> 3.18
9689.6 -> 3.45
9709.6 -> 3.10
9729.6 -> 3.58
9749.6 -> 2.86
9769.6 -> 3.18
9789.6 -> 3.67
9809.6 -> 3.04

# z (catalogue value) 0.295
